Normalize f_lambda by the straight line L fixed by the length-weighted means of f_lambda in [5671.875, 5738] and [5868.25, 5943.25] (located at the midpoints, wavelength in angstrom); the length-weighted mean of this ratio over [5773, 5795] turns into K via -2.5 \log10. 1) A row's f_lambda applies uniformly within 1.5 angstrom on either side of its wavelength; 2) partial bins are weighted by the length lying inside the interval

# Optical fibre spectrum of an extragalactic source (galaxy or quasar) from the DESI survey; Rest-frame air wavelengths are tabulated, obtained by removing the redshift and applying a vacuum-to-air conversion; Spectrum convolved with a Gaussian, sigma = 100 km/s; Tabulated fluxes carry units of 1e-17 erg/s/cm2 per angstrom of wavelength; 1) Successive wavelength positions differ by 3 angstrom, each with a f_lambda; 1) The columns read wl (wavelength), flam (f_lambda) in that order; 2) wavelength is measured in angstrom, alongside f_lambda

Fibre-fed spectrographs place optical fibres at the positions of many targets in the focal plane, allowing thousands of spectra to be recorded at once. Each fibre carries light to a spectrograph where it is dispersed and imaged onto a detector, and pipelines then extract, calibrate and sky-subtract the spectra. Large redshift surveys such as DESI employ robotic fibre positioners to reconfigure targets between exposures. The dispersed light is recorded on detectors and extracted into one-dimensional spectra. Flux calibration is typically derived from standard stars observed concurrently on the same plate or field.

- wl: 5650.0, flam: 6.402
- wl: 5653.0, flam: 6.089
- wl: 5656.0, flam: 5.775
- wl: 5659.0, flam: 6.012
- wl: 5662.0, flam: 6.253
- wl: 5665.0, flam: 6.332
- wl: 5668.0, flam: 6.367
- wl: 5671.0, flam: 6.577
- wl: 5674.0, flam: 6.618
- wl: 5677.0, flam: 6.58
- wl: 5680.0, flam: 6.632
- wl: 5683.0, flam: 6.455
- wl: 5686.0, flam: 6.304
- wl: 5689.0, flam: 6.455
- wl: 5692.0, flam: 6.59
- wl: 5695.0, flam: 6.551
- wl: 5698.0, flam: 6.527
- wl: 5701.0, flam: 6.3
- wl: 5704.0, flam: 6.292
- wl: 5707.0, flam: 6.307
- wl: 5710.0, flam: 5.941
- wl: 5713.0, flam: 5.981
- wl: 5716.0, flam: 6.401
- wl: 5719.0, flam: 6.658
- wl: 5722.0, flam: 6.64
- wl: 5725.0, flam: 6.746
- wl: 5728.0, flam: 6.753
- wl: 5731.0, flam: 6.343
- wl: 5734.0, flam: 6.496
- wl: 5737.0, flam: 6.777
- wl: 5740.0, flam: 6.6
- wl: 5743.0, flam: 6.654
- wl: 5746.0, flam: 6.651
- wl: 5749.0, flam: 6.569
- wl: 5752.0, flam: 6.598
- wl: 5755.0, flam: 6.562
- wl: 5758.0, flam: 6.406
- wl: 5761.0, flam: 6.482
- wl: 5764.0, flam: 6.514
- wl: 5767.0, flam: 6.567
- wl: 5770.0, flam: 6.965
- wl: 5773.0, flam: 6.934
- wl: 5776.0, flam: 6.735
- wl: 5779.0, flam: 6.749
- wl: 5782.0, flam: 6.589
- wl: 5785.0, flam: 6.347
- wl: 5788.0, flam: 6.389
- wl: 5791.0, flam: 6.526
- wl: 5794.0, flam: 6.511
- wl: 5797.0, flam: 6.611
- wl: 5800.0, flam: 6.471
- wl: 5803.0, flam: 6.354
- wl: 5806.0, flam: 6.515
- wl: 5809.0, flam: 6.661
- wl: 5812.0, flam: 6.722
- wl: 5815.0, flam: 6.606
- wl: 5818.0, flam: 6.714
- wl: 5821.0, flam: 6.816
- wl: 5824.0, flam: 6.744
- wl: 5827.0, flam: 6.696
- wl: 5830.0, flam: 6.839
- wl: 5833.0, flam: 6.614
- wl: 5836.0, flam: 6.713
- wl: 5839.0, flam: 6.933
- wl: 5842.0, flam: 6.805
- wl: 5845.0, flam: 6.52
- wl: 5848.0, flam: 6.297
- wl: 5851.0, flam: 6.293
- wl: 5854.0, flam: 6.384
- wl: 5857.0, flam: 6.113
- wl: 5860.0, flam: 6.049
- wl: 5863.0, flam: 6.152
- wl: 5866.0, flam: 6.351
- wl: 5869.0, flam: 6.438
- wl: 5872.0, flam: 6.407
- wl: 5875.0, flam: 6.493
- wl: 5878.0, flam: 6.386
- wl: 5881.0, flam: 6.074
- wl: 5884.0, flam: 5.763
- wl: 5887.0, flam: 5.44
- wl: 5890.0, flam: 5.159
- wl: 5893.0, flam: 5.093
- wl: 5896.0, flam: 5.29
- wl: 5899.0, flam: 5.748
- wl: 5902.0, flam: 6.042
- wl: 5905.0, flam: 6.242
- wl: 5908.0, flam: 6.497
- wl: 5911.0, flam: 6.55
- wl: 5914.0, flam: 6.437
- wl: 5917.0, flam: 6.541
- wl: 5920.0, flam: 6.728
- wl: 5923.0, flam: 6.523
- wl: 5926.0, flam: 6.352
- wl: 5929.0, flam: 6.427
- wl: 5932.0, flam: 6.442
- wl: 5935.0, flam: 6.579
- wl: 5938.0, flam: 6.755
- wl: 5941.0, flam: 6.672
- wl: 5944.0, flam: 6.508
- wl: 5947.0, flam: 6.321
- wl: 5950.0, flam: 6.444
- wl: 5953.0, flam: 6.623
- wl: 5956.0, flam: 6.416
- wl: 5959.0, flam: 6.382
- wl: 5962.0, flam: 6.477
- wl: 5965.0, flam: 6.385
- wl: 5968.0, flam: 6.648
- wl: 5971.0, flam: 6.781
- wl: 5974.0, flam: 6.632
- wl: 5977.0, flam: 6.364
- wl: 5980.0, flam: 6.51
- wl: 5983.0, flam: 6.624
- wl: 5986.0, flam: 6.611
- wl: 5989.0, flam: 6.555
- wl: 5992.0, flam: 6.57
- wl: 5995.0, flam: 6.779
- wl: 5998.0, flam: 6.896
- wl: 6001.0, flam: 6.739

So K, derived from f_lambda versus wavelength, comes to -0.04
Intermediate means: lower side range 6.47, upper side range 6.2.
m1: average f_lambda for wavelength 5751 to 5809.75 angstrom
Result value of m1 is 6.57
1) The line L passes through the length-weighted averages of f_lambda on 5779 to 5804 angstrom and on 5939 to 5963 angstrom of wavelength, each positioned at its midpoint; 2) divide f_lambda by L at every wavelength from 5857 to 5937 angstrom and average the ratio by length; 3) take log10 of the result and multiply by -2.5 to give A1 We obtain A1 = 0.056 mag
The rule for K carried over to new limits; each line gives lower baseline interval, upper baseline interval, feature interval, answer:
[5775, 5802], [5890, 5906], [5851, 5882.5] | -0.07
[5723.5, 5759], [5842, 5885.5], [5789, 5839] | -0.04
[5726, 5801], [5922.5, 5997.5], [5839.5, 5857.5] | 0.02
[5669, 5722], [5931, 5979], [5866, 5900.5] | 0.11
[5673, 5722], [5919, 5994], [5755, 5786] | -0.03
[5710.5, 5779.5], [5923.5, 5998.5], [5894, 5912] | 0.09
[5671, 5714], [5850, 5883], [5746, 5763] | -0.03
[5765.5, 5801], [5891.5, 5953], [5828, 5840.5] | -0.04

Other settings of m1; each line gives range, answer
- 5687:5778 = 6.53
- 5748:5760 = 6.53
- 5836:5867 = 6.41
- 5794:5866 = 6.54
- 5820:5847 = 6.73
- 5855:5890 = 6.11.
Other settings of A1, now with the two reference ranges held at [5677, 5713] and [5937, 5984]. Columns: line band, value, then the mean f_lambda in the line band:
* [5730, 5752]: -0.03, 6.59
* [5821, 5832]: -0.05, 6.76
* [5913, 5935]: 0.00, 6.5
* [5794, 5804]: -0.01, 6.49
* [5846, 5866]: 0.04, 6.23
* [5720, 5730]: -0.05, 6.69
